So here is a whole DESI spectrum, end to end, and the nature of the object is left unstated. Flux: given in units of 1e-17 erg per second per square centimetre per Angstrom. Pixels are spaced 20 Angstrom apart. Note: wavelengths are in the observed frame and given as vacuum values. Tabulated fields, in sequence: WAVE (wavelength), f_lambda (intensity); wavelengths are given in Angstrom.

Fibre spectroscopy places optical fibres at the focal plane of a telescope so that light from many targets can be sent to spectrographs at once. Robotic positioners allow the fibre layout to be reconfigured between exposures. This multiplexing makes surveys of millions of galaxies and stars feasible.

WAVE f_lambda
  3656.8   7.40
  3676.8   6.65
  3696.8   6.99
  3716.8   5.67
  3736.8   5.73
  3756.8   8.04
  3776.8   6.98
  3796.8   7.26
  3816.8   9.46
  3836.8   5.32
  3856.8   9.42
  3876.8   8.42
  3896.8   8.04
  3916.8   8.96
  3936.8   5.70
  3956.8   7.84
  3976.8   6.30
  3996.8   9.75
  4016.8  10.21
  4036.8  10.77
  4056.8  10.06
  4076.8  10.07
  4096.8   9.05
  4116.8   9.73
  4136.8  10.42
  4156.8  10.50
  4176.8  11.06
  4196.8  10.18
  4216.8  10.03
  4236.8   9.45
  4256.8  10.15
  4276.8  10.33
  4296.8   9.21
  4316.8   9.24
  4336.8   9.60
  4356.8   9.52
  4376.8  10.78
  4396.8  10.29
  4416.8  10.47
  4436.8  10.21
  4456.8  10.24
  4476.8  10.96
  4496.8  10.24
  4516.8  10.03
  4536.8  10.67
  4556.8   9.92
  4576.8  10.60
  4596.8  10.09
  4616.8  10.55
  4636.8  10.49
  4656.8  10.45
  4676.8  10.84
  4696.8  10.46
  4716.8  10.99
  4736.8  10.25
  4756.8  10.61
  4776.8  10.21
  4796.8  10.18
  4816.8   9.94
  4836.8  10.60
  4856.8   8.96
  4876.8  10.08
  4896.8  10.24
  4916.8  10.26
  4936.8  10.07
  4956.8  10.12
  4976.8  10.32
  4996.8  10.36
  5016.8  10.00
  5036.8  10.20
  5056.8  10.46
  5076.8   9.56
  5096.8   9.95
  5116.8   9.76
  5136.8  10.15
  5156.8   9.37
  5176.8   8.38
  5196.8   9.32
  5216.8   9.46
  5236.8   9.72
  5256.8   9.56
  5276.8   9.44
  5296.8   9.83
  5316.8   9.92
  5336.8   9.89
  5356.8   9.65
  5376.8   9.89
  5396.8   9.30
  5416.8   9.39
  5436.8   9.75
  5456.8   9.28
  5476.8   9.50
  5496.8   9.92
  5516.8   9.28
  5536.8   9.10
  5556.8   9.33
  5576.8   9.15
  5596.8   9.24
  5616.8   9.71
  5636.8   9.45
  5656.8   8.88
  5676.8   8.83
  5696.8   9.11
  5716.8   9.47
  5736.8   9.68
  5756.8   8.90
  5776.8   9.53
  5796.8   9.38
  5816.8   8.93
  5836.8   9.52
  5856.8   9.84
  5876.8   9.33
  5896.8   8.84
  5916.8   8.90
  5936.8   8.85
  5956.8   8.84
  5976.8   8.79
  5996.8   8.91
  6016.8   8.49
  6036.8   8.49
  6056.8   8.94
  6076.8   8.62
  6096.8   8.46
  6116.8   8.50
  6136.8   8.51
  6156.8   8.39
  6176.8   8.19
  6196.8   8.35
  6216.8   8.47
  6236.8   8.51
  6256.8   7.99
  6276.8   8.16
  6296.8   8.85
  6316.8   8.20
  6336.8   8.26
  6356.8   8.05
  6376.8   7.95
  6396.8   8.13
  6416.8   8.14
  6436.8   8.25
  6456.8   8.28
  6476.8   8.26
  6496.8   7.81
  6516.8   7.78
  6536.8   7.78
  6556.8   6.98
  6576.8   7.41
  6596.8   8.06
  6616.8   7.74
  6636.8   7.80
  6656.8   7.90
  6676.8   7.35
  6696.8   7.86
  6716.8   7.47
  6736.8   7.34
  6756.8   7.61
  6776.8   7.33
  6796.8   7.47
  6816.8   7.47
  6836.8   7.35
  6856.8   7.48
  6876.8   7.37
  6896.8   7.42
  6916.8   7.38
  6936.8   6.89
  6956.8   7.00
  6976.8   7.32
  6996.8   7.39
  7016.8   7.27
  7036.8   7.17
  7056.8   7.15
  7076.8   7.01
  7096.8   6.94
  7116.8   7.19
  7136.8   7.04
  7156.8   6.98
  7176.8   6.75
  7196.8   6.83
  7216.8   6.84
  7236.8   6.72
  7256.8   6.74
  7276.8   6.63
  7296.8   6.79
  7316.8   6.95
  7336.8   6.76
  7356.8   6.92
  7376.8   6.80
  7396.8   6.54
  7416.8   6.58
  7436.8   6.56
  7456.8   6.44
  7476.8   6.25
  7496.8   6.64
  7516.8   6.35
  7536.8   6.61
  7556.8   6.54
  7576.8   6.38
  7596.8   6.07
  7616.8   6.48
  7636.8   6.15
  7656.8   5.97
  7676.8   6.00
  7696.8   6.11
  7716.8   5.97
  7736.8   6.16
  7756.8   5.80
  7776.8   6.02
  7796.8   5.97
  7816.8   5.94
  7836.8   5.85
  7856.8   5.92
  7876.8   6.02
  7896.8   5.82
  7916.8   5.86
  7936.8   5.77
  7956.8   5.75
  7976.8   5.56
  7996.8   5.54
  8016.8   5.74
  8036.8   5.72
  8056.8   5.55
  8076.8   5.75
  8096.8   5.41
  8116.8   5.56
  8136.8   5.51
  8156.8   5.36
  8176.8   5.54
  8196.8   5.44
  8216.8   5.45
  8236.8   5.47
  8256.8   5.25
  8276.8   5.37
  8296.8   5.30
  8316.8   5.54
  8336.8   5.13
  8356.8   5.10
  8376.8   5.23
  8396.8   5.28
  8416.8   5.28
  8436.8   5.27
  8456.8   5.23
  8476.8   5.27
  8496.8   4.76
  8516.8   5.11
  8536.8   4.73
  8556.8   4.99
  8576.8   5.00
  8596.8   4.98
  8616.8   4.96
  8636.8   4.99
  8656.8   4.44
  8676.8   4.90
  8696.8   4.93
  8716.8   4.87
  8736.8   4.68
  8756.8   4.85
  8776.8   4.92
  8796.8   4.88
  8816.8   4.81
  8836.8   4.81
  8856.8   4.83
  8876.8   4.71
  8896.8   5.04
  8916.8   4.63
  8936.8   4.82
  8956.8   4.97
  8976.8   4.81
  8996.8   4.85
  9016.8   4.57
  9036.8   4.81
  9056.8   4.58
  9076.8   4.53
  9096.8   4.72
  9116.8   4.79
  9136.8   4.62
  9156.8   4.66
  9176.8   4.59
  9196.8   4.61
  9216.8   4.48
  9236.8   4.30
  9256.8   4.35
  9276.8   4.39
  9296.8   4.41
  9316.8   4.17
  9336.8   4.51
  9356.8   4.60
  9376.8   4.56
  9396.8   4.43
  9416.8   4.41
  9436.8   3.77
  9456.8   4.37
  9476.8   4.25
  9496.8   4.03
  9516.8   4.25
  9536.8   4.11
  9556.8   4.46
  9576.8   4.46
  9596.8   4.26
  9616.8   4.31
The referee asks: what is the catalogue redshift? 0.000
